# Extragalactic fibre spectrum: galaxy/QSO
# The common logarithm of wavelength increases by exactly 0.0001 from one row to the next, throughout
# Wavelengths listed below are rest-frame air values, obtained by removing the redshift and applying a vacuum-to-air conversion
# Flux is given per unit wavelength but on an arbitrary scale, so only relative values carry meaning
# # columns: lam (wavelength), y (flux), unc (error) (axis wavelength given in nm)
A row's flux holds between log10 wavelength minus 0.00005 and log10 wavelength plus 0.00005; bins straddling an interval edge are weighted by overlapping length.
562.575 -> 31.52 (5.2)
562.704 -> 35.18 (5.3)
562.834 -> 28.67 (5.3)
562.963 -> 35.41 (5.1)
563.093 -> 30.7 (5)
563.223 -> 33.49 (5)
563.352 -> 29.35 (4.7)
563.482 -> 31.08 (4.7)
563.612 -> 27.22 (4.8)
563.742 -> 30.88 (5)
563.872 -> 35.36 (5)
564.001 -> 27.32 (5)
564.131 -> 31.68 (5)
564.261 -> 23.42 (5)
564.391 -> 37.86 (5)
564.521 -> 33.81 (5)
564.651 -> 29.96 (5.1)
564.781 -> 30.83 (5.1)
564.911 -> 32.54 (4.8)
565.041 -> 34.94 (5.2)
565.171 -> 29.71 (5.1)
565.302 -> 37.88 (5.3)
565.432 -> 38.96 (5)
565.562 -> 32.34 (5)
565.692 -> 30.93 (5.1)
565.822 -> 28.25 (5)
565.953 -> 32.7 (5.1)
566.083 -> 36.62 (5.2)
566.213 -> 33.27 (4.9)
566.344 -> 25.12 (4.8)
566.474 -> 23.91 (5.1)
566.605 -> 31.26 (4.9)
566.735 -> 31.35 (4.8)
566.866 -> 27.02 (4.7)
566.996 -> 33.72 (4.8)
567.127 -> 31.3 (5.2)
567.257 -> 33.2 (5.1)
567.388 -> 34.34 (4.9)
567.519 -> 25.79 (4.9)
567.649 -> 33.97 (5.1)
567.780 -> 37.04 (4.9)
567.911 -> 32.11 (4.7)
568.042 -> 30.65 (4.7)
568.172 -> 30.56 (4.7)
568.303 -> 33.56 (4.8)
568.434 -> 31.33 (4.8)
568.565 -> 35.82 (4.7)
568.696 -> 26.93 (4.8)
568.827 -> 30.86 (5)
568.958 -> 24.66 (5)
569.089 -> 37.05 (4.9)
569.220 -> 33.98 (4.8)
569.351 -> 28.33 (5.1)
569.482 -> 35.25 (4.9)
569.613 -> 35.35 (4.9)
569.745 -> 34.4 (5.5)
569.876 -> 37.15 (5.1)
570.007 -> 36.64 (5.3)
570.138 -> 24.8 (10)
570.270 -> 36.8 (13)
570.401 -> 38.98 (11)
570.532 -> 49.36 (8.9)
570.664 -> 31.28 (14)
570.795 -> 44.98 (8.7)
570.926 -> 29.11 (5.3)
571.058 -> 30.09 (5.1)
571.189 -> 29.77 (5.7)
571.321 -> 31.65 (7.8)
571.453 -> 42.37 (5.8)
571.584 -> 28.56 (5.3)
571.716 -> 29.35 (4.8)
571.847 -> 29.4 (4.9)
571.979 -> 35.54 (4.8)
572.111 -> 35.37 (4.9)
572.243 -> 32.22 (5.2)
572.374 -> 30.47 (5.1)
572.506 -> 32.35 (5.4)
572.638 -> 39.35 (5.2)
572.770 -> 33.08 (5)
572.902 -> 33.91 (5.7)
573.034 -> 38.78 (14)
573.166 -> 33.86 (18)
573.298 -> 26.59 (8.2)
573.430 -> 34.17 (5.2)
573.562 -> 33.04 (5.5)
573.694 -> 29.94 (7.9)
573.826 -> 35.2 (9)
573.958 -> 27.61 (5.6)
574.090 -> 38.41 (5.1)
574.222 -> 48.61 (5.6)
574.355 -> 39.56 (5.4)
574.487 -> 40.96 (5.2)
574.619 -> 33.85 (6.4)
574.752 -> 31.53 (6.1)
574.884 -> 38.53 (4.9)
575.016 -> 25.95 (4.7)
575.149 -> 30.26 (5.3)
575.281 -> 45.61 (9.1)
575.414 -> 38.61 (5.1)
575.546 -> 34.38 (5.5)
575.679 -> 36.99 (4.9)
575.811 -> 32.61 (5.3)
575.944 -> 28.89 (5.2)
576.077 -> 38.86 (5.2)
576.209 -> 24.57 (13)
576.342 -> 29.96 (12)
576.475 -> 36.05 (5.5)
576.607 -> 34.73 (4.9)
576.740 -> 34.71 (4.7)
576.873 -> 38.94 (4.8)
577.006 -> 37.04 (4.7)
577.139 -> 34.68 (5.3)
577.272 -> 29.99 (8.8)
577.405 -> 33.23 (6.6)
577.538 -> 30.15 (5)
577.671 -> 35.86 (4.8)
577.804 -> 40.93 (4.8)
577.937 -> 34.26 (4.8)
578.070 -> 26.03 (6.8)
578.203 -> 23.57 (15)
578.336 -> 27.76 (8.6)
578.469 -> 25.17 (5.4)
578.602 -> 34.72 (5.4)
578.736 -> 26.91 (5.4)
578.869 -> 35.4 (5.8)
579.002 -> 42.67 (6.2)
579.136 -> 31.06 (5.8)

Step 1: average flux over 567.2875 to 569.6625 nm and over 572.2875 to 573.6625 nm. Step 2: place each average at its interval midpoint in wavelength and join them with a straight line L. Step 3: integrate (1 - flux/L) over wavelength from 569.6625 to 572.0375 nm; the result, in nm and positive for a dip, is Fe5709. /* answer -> -0.12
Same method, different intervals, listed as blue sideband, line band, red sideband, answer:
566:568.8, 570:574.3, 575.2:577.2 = -0.12 nm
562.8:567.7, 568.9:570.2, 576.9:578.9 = -0.05 nm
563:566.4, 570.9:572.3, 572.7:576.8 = 0.06 nm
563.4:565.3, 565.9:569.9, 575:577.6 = 0.04 nm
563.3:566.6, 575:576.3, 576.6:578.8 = -0.07 nm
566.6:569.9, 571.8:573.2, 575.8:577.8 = -0.05 nm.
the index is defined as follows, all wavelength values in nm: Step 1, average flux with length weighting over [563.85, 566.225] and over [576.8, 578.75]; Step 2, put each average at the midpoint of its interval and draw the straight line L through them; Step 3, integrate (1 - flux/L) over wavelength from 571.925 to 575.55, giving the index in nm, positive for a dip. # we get -0.31 nm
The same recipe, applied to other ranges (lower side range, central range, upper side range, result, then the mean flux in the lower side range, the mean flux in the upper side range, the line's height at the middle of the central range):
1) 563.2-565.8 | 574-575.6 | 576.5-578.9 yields -0.234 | 31.9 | 32.5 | 32.3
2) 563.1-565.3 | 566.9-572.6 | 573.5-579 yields -0.113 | 31.4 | 33.9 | 32.5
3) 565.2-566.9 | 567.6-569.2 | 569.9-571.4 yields 0.058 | 31.5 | 35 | 33.3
